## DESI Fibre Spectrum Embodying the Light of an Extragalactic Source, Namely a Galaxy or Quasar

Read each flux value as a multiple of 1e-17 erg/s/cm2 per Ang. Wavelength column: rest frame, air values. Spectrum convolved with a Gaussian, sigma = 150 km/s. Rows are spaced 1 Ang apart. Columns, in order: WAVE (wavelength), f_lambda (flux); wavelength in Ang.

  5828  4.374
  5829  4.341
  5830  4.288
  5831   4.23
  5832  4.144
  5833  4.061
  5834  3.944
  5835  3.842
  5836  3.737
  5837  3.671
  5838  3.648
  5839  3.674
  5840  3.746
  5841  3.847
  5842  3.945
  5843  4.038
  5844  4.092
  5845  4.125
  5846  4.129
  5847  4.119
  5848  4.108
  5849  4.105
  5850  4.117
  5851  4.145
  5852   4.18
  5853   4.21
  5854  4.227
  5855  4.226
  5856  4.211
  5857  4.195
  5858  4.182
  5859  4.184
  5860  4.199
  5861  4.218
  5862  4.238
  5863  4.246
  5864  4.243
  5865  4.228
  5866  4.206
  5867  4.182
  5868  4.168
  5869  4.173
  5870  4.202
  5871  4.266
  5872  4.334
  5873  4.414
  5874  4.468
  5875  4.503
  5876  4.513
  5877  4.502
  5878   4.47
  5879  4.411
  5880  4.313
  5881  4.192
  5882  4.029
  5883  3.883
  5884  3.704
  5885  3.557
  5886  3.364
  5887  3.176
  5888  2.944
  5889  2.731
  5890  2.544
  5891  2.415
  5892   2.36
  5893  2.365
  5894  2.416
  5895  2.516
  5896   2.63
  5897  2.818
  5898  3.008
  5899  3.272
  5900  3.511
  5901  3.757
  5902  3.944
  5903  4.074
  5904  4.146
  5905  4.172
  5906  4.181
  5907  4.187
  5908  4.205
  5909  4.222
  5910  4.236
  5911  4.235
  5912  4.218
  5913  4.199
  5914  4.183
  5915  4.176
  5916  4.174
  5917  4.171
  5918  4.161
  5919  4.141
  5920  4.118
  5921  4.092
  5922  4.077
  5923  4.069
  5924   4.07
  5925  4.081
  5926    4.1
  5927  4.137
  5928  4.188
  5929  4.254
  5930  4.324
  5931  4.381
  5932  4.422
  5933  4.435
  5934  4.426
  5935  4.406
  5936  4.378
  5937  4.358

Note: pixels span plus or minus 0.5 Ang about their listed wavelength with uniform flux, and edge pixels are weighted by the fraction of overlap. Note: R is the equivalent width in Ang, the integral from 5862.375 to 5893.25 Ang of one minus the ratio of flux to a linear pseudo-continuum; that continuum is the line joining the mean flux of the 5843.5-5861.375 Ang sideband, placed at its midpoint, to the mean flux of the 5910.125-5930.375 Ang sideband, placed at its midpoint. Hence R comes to 2.3 Ang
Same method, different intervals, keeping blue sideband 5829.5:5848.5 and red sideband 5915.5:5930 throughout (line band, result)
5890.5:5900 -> 3.24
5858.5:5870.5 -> -0.56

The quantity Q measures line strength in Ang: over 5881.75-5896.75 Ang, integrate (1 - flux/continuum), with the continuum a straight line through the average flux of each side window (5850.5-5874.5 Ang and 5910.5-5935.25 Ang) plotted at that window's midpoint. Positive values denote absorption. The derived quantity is 4.5 Ang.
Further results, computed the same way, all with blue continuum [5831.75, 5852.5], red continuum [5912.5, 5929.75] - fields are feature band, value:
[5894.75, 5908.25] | 1.6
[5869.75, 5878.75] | -0.8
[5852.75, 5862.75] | -0.5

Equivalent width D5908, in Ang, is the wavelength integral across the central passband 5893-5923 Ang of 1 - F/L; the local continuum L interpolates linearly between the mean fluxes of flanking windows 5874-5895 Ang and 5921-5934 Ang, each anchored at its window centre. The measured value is 0.7 Ang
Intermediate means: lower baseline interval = 3.52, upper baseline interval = 4.22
